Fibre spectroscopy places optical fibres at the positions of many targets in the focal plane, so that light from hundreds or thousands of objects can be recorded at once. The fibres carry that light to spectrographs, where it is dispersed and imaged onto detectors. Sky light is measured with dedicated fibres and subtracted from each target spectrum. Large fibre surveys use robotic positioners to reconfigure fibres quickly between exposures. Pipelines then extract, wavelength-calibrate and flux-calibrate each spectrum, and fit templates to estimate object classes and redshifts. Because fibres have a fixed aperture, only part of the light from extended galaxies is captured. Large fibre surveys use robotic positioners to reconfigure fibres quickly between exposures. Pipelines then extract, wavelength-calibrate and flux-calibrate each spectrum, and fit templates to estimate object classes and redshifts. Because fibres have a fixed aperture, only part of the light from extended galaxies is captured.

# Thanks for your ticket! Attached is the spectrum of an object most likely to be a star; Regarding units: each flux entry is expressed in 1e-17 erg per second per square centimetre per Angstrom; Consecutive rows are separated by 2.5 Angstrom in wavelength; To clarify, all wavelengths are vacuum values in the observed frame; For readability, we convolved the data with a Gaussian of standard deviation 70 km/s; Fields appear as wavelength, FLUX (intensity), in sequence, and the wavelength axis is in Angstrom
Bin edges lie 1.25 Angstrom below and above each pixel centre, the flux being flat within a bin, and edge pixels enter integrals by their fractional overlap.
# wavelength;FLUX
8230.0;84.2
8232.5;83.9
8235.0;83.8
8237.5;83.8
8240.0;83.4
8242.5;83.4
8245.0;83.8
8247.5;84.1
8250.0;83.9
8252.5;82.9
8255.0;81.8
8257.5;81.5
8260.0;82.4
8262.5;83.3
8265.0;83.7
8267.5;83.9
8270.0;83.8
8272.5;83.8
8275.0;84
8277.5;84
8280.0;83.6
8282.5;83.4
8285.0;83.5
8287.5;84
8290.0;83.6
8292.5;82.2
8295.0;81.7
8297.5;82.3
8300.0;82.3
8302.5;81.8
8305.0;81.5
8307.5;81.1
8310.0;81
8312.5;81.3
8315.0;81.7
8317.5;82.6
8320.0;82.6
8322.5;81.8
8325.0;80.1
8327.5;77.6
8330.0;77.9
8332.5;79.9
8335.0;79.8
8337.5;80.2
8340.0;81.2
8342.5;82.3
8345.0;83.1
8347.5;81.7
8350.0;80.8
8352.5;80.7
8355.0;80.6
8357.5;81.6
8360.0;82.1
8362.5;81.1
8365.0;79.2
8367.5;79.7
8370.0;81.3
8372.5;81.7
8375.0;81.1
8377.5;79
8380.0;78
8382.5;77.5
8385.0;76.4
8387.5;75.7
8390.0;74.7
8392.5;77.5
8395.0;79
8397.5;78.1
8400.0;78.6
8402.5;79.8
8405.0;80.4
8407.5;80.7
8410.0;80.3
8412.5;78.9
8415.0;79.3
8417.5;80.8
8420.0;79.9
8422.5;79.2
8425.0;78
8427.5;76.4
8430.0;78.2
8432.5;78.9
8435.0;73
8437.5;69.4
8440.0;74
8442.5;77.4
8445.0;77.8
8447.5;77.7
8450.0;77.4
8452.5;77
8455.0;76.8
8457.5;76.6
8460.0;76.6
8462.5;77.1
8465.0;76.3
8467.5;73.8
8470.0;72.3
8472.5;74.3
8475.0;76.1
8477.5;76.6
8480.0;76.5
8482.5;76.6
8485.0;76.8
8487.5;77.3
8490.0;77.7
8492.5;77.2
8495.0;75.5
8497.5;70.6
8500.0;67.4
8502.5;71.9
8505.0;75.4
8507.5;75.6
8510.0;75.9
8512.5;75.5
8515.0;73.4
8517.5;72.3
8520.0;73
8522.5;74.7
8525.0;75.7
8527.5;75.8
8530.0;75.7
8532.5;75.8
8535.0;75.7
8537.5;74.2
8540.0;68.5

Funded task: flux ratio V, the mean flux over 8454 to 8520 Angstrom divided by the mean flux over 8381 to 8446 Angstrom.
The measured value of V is 1.0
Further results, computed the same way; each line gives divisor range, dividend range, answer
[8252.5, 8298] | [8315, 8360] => 0.97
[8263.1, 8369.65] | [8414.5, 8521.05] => 0.93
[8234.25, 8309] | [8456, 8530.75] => 0.90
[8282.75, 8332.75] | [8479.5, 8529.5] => 0.92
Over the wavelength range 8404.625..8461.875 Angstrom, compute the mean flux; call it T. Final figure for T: 77.5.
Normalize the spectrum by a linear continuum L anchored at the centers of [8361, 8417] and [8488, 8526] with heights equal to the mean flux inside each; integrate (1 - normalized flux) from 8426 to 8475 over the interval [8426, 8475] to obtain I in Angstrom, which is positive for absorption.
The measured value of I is 0.4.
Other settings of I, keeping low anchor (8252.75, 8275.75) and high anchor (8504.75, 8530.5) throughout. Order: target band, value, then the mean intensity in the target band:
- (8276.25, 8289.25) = -0.2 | 83.7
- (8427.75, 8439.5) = 0.4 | 74.9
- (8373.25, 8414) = 0.2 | 78.5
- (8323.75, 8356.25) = 0.1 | 80.5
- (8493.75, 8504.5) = 0.5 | 71.6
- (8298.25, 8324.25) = -0.1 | 81.7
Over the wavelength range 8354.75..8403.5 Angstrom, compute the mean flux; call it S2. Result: 79.1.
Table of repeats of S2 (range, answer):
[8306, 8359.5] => 81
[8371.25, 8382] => 79.8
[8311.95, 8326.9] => 81.5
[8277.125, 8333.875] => 81.8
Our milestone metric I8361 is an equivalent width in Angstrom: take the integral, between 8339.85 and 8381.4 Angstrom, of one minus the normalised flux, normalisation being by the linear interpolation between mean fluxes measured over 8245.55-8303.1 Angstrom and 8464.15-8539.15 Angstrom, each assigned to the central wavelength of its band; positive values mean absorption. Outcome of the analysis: -0.5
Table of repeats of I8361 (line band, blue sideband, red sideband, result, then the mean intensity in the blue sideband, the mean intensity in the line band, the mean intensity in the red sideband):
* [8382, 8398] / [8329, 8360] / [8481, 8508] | 0.4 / 80.9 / 76.9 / 74.7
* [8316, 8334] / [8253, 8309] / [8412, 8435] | 0.3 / 82.9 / 80.4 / 78.5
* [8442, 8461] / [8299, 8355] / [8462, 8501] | -0.2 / 81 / 77.2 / 75.1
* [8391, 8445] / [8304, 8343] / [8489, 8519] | -0.5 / 80.8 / 78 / 74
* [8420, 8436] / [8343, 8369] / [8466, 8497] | 0.1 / 81.1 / 77.6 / 75.8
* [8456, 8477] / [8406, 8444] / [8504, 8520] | 0.2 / 77.6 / 75.4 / 74.5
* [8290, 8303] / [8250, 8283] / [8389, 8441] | 0.0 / 83.3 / 82.2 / 77.9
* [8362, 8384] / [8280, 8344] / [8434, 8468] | -0.2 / 81.5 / 79.8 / 75.8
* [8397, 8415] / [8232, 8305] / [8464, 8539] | -0.3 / 83.2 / 79.6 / 74.8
